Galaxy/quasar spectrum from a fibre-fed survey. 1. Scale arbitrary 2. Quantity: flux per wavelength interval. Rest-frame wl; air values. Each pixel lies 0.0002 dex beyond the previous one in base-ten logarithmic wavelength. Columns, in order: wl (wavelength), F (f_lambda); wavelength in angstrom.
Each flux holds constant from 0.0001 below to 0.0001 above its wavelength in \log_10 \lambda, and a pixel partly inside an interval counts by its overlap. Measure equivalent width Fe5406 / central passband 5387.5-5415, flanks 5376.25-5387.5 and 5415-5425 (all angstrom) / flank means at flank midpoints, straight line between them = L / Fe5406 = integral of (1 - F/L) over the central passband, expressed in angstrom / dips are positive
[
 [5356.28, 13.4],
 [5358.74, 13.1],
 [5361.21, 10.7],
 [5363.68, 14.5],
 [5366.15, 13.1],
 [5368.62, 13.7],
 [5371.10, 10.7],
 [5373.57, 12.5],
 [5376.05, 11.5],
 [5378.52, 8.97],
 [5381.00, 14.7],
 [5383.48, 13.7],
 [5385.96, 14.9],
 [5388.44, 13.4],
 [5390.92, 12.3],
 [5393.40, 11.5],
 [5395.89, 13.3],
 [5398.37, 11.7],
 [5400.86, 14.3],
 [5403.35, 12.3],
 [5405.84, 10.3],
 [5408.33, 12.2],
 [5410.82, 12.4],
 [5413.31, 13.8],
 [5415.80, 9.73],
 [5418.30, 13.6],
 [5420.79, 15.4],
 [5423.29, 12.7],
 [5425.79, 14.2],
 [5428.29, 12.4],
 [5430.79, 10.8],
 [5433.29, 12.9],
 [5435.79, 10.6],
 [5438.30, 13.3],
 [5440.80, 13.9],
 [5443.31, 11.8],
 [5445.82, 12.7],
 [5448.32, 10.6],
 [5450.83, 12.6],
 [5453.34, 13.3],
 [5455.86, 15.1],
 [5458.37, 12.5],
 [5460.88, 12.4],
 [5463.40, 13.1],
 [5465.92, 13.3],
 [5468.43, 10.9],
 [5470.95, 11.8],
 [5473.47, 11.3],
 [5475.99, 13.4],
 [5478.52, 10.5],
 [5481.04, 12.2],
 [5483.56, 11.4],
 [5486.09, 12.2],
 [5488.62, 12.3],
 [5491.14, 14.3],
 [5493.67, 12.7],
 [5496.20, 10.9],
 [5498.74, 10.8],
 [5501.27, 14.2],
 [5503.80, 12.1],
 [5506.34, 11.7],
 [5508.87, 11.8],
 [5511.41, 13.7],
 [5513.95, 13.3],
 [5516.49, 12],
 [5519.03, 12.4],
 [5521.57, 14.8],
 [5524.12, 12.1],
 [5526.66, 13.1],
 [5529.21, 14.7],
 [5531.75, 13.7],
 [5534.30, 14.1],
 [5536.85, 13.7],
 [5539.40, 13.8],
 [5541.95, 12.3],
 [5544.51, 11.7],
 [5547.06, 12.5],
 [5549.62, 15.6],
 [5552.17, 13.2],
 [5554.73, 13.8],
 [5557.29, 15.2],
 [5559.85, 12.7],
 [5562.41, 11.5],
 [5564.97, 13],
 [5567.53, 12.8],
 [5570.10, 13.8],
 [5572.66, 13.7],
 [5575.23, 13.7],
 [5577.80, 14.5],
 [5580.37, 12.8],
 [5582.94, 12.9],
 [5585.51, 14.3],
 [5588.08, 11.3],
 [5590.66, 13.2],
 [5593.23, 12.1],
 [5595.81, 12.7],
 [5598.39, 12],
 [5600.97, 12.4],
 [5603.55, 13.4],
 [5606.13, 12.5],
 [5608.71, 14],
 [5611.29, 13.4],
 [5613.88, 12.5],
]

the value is 1.2 angstrom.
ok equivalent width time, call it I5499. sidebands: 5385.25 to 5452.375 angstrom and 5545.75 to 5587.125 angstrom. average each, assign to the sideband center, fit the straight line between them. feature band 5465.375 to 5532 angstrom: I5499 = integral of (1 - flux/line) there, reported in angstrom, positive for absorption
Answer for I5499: 3.0 angstrom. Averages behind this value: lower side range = 12.6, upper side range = 13.5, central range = 12.5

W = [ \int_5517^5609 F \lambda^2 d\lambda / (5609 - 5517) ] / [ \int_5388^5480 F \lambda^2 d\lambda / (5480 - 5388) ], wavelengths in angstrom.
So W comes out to 1.11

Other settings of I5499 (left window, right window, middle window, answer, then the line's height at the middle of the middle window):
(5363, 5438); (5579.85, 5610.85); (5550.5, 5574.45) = -1.06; 12.8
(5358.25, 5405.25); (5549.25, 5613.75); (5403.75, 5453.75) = 1.24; 12.8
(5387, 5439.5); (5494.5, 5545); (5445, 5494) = 1.10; 12.7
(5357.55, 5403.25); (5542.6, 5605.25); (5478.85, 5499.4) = 1.36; 12.9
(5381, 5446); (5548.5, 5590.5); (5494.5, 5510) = 1.39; 13.1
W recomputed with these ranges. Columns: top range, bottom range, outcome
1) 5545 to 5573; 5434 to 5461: 1.10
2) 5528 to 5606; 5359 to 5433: 1.12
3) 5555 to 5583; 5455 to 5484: 1.13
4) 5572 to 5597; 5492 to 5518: 1.09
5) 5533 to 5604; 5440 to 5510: 1.10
